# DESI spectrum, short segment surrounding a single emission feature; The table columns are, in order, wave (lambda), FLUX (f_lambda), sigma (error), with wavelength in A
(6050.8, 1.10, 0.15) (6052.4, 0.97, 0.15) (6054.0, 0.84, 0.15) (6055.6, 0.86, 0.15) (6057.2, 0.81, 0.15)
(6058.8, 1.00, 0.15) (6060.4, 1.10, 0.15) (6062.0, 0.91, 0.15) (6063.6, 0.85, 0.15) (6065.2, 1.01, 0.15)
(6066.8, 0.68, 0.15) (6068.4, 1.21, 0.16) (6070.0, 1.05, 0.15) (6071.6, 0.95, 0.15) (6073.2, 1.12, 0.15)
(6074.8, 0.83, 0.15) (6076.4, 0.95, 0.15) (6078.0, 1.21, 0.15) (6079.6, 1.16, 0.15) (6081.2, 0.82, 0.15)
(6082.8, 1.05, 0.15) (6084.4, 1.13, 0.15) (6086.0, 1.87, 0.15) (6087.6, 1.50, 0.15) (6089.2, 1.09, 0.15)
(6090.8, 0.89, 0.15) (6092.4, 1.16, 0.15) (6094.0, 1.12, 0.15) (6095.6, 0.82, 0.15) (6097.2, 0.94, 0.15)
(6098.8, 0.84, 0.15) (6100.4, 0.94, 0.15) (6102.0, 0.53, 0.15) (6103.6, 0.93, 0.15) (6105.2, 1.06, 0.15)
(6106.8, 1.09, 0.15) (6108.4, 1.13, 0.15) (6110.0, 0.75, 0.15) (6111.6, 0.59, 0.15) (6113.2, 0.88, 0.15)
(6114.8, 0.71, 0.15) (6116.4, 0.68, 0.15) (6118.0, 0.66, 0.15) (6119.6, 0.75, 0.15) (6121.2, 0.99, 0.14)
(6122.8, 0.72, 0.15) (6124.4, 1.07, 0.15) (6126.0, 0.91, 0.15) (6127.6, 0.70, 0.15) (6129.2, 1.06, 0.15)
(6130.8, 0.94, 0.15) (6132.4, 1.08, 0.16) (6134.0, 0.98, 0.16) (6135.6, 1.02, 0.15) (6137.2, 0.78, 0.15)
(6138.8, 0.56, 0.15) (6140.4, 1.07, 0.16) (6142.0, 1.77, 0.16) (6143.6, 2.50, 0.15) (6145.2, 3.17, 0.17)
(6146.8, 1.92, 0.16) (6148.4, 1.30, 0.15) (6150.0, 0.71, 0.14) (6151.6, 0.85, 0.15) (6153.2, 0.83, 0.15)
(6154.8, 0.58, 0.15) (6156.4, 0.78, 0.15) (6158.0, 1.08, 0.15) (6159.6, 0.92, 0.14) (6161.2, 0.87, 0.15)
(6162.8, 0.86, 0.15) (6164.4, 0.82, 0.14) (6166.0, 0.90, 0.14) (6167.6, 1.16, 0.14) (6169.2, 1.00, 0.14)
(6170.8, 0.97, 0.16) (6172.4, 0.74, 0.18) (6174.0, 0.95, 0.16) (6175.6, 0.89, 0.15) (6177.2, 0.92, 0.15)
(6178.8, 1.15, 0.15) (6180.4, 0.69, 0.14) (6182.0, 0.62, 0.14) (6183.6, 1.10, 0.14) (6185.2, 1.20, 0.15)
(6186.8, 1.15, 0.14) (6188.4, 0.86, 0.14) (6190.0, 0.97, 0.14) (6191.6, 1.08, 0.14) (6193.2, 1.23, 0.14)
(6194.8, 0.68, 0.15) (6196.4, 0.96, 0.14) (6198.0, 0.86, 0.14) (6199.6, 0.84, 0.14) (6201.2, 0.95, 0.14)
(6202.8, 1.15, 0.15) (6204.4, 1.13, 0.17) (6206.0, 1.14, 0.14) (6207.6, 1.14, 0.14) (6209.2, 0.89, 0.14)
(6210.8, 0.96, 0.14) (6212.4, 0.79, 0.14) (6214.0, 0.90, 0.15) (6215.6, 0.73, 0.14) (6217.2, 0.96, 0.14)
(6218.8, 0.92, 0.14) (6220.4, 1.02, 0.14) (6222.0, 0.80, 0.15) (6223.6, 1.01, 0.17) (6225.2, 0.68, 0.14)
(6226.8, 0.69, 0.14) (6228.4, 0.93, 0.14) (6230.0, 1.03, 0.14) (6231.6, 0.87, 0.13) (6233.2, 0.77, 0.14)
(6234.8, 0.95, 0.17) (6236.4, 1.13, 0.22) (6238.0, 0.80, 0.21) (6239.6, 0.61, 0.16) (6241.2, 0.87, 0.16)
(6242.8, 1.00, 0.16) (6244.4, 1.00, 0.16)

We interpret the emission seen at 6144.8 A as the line [O III]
